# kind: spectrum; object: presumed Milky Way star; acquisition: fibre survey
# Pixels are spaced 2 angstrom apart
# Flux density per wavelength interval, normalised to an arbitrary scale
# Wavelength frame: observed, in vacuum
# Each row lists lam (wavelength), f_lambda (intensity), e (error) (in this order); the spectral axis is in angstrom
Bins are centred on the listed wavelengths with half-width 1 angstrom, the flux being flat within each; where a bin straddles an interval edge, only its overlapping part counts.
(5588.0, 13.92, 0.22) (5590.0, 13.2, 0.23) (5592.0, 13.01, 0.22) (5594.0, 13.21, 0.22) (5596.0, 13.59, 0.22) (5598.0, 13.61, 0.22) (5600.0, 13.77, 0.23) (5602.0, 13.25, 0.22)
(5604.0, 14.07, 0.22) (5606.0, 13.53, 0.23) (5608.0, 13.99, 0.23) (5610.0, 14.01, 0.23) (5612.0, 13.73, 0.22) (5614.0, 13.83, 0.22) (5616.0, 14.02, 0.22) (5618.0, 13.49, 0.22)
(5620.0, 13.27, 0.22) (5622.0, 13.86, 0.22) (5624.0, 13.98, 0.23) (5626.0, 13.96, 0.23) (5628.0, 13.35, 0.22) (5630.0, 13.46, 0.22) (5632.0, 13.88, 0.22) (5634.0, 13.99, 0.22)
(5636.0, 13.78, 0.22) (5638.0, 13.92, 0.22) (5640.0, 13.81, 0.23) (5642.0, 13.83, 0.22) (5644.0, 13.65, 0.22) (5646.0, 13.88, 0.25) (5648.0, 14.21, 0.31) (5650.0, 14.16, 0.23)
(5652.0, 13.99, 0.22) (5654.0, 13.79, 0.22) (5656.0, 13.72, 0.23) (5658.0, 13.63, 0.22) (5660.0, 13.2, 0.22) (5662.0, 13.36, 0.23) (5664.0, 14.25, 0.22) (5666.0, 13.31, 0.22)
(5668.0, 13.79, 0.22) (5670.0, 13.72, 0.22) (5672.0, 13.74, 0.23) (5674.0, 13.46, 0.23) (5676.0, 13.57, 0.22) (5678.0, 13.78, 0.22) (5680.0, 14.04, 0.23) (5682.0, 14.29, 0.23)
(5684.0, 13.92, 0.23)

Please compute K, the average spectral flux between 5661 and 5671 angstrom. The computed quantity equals 13.7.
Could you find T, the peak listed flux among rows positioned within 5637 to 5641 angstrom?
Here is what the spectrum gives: 13.92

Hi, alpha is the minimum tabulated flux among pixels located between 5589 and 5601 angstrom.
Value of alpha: 13.01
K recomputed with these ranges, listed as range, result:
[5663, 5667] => 13.8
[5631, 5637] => 13.9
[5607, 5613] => 13.9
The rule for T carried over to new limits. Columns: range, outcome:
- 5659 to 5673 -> 14.25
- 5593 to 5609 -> 14.07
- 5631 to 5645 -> 13.99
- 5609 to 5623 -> 14.02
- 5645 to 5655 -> 14.21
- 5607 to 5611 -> 14.01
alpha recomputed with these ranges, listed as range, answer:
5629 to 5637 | 13.46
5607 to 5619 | 13.49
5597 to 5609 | 13.25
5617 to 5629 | 13.27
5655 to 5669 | 13.2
